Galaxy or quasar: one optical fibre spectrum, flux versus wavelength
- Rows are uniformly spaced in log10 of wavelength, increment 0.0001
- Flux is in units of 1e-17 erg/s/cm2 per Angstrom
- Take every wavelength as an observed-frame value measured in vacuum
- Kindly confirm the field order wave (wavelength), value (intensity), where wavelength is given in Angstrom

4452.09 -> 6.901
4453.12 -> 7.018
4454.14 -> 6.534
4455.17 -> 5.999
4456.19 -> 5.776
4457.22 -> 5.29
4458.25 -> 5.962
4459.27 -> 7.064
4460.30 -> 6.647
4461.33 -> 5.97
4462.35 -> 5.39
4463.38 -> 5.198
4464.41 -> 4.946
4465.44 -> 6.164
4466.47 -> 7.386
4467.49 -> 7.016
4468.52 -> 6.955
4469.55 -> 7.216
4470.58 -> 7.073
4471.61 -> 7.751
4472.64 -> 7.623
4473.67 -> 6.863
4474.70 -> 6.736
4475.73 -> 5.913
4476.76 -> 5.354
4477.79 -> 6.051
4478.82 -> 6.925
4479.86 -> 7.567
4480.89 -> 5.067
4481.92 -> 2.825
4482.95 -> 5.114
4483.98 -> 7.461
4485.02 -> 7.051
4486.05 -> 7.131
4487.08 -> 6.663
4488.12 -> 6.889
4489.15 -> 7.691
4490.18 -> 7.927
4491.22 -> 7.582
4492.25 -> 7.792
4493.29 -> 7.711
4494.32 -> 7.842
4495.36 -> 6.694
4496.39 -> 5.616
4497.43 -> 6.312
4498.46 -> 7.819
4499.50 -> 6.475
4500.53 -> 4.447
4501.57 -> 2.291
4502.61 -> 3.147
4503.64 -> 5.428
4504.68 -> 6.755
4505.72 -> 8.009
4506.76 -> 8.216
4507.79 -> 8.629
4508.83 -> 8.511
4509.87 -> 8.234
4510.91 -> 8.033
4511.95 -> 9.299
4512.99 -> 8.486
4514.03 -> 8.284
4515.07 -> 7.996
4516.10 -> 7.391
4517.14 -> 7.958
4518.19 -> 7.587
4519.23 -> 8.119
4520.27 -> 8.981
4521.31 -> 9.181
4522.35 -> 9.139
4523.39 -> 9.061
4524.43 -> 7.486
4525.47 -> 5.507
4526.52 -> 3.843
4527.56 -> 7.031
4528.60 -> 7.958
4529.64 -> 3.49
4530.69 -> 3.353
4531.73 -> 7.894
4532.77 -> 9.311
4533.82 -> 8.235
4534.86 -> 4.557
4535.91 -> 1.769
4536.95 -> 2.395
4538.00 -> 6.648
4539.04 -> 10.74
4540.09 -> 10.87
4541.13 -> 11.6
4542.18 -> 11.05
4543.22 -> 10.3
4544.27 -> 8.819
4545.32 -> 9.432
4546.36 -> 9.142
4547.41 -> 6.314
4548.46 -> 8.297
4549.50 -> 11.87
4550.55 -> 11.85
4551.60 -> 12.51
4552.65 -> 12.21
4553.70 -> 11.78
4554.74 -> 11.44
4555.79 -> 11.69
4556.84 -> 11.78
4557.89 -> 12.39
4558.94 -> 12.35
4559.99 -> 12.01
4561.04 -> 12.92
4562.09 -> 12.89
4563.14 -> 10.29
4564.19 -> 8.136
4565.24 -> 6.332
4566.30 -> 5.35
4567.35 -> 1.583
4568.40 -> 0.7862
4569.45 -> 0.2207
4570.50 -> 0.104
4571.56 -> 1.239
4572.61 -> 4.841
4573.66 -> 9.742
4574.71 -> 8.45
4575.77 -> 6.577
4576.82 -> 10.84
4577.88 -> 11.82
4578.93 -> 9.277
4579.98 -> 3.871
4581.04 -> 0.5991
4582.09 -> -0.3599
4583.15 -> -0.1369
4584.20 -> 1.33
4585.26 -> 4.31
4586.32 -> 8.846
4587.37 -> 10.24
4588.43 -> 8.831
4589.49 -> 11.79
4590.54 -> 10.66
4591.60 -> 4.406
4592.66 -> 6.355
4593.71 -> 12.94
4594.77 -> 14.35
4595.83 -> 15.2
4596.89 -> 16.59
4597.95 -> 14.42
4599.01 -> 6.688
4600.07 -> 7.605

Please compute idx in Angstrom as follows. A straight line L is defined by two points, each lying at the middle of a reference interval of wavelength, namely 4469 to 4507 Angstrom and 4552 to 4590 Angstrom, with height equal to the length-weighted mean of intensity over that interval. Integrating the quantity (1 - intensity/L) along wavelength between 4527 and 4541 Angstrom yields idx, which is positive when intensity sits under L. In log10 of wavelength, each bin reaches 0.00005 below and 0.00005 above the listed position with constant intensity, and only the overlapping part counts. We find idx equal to 0.8 Angstrom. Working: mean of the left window 6.5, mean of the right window 7.41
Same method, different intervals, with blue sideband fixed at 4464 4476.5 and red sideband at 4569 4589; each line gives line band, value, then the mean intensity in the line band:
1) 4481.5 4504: 0.7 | 6.29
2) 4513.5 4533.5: -4.2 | 7.35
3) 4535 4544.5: -3.6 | 8.08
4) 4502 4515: -2.7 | 7.56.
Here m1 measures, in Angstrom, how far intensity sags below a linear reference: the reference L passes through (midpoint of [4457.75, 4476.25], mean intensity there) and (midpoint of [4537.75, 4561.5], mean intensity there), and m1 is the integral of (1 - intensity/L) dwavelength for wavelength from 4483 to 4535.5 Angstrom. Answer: 9.5 Angstrom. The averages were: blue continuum 6.55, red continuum 10.8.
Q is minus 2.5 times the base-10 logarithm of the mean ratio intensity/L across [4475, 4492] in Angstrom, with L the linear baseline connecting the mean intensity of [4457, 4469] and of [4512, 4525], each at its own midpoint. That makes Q 0.08 mag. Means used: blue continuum 6.19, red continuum 8.33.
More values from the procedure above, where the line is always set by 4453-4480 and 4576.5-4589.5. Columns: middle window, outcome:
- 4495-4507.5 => 0.055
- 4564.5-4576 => 0.408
